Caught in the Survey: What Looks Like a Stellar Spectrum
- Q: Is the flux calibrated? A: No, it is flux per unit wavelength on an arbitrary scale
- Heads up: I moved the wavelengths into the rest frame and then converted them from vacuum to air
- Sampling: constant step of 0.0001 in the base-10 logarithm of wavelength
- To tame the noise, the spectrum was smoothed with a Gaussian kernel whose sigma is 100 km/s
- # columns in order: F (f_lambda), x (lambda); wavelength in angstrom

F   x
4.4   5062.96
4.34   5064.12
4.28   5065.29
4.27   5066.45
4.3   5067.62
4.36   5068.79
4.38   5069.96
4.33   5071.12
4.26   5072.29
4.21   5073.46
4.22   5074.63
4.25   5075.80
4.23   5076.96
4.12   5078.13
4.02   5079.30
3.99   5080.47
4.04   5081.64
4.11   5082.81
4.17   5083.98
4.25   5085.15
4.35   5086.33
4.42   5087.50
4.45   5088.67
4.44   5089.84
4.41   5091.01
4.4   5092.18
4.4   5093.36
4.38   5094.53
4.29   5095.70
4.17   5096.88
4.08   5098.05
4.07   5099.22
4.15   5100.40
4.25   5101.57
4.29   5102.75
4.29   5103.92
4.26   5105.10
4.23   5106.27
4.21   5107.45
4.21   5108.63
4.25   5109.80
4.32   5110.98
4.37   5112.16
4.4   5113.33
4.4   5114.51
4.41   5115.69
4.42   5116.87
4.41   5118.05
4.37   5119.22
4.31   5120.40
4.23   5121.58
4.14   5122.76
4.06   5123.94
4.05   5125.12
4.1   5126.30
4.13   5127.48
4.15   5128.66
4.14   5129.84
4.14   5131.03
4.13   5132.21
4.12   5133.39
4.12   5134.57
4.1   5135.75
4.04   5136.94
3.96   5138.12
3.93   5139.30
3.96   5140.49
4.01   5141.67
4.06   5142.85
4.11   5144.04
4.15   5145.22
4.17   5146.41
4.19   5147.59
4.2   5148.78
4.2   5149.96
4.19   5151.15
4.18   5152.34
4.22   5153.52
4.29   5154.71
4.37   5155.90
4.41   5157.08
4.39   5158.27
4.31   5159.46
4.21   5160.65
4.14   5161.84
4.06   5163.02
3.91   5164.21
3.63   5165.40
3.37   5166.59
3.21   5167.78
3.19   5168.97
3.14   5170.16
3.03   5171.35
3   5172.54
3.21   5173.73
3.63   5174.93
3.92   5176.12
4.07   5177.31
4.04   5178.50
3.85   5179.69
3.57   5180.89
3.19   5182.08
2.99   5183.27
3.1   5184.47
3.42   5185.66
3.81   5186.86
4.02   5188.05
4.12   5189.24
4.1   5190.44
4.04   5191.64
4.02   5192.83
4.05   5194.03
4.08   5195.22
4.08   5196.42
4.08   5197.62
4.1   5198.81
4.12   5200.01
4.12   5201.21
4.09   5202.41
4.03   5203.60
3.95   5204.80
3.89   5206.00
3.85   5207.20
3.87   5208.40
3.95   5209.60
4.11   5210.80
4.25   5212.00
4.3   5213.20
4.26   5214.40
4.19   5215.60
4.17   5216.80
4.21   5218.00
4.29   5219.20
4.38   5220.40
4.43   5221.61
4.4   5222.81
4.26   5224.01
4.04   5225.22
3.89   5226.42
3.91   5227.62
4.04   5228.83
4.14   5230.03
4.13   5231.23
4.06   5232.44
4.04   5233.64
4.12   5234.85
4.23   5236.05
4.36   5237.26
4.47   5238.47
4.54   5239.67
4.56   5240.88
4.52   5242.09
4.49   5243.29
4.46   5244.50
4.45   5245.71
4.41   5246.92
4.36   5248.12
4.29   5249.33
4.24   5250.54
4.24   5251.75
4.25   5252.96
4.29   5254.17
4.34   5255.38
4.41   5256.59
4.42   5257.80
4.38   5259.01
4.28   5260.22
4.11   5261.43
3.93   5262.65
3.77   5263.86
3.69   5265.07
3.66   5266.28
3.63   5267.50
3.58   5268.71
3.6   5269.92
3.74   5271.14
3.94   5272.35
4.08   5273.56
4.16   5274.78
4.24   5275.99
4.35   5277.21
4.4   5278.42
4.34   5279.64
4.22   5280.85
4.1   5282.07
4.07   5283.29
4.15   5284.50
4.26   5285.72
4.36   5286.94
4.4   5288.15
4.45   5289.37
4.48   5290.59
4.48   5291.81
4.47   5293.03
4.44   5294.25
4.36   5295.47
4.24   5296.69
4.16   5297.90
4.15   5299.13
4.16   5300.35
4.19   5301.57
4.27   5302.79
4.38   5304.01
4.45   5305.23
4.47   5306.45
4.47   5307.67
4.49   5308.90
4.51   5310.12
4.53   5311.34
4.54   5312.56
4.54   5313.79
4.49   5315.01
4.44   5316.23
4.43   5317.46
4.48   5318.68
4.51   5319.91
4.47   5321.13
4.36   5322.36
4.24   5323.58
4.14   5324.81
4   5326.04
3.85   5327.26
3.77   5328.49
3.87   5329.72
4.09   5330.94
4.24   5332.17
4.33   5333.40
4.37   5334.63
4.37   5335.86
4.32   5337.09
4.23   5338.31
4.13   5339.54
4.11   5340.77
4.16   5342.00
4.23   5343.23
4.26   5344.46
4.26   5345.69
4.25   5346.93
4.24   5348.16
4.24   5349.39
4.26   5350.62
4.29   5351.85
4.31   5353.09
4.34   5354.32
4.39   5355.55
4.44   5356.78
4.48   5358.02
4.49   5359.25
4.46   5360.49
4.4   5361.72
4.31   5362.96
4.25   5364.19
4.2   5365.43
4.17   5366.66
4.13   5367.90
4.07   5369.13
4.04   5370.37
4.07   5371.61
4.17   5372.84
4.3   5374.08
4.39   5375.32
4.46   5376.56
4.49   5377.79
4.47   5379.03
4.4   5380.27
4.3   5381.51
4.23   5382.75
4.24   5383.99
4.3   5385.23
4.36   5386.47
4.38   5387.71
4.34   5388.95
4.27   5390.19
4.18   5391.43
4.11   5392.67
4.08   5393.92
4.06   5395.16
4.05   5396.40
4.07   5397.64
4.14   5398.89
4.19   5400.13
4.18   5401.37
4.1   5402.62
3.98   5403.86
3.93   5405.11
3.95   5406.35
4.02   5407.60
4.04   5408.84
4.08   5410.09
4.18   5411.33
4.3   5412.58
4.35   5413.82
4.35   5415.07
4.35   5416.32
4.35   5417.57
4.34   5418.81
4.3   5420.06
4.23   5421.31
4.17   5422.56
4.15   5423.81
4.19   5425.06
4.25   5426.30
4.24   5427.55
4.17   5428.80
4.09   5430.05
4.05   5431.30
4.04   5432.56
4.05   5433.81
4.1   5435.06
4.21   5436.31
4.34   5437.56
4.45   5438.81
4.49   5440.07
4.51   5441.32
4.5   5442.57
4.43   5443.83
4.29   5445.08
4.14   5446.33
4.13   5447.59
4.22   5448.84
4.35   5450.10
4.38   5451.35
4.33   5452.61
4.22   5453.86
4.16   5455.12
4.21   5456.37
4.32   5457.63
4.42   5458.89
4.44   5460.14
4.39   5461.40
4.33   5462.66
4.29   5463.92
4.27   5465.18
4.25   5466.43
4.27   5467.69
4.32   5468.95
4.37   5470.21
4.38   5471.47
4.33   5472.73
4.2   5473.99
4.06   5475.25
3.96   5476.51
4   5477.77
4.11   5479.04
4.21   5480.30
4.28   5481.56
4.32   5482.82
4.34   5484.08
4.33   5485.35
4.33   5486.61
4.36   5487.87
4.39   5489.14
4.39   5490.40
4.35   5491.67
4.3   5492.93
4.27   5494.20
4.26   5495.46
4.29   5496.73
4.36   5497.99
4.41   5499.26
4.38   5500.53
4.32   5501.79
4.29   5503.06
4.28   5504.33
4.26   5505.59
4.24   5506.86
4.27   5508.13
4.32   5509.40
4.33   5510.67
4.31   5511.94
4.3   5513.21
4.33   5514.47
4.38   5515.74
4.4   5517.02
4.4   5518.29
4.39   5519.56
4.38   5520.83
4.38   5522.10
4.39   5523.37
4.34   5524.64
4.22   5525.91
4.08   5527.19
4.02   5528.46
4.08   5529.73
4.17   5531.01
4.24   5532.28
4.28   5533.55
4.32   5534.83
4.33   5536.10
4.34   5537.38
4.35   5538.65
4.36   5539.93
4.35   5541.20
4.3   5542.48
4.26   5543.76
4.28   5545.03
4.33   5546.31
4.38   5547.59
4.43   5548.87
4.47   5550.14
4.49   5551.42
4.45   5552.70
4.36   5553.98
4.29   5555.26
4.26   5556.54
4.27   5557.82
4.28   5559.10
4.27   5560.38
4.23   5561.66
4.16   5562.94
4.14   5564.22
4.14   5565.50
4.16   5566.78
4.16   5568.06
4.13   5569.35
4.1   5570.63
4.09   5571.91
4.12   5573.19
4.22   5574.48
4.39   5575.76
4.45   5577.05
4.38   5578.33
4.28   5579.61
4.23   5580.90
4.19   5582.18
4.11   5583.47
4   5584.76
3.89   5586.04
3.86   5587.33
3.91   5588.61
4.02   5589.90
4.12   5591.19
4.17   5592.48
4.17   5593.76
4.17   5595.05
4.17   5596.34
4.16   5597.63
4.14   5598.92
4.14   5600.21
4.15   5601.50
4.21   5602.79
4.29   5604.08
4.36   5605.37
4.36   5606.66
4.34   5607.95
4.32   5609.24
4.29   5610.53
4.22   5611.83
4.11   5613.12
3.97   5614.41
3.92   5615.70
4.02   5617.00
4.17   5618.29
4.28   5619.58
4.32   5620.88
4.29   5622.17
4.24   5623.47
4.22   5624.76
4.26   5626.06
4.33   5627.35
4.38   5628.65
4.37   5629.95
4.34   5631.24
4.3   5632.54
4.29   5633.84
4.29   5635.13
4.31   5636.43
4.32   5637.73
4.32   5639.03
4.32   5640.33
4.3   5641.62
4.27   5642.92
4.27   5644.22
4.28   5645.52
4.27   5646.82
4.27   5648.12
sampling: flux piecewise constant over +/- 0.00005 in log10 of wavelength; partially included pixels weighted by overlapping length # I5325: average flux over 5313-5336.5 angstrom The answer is 4.26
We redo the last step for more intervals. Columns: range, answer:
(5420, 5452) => 4.25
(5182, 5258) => 4.13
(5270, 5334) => 4.28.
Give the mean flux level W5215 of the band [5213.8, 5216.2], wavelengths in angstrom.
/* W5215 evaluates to 4.23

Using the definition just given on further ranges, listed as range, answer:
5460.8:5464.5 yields 4.33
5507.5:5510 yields 4.29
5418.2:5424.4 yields 4.23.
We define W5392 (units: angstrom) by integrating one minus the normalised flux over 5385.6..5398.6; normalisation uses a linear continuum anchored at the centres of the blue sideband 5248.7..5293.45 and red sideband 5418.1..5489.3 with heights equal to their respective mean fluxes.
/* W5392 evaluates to 0.1 angstrom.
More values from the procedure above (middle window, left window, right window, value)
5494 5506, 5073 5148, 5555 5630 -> -0.34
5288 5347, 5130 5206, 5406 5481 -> -3.06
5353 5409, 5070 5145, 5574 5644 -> -0.26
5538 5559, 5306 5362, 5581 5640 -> -0.64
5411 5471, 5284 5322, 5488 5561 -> 0.93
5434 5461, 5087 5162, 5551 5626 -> -0.70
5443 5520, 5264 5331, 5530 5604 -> -1.29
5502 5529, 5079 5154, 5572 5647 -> -0.56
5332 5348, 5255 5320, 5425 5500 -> 0.00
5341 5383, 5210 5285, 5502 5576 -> -0.70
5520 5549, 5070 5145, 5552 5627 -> -0.63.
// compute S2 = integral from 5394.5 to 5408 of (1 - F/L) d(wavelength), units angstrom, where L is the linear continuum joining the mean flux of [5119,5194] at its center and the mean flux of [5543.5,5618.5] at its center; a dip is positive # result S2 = 0.1 angstrom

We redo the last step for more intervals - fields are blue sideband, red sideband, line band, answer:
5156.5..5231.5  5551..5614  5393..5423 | -0.6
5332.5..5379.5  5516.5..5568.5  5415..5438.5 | 0.4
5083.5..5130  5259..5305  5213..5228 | -0.1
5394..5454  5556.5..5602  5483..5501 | -0.7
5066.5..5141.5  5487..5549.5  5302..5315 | -0.6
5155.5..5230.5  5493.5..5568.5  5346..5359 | -0.7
